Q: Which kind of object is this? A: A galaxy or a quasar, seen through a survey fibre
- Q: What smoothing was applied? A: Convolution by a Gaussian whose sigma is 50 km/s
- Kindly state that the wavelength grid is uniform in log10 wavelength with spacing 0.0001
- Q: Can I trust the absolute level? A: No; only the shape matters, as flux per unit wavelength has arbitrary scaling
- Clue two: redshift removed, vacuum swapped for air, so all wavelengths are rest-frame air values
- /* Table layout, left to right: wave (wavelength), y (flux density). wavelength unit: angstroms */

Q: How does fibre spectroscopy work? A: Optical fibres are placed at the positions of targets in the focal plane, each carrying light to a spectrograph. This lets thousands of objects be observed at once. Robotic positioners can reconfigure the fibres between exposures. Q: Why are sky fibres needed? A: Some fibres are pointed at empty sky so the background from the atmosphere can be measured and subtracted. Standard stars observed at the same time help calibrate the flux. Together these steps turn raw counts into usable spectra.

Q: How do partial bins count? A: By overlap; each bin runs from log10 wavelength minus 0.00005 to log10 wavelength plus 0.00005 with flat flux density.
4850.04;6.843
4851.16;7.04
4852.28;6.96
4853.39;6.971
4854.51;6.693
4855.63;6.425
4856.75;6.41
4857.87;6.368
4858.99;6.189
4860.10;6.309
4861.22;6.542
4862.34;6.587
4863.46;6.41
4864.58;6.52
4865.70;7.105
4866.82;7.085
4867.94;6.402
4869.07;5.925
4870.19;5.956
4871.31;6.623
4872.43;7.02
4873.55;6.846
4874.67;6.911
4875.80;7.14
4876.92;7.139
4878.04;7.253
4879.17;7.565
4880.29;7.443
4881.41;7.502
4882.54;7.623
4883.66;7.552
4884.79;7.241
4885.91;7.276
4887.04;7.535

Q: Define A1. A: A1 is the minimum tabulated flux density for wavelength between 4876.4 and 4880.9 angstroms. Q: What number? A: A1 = 7.139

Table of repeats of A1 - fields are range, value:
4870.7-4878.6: 6.623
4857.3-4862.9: 6.189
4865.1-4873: 5.925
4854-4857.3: 6.41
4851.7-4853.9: 6.96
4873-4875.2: 6.846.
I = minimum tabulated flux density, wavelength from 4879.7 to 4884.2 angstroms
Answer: 7.443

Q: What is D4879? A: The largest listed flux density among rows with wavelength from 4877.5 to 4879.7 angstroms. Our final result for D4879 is 7.565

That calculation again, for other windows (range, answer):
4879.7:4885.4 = 7.623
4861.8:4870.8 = 7.105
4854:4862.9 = 6.693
